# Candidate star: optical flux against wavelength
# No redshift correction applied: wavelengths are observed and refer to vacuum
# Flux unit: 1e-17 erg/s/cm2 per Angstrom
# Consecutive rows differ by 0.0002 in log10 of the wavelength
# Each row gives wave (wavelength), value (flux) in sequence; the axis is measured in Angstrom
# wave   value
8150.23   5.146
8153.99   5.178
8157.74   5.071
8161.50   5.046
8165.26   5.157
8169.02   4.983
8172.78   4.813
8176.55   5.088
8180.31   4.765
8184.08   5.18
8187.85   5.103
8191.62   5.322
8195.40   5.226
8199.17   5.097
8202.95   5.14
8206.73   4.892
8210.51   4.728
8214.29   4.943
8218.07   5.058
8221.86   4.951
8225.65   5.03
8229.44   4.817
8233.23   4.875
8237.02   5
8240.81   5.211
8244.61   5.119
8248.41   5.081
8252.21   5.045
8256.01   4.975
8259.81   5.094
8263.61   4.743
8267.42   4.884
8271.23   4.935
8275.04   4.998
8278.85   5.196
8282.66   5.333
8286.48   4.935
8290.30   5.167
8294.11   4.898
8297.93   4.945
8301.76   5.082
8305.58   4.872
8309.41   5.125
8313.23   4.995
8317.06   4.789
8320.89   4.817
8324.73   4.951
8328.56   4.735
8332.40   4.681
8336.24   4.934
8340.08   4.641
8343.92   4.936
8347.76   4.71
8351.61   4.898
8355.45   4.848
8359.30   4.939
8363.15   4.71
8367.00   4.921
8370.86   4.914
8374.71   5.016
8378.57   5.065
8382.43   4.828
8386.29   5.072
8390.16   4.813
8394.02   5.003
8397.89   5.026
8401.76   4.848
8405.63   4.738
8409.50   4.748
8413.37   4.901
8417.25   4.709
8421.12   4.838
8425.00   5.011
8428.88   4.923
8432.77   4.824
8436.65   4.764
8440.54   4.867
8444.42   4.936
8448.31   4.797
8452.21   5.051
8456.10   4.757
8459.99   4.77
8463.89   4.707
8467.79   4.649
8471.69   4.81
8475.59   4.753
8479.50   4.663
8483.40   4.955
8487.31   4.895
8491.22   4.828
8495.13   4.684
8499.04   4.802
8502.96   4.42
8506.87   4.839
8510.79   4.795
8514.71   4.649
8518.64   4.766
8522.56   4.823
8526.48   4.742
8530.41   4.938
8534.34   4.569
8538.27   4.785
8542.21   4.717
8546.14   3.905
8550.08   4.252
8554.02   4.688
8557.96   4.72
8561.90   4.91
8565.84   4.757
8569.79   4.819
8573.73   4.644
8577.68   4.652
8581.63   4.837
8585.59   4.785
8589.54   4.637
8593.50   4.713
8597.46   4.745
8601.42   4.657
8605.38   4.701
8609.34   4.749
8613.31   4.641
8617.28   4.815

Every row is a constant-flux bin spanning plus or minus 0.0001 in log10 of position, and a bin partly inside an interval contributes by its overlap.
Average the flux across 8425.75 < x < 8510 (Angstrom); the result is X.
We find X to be 4.8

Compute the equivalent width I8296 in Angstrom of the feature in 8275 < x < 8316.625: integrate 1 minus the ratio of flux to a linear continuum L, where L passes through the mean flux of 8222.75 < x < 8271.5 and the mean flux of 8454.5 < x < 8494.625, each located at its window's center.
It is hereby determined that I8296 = -0.9 Angstrom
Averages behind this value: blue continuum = 4.99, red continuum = 4.78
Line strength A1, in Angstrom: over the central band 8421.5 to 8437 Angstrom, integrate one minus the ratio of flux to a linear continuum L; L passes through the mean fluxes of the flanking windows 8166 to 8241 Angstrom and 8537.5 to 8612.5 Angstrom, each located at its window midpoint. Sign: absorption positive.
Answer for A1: -0.3 Angstrom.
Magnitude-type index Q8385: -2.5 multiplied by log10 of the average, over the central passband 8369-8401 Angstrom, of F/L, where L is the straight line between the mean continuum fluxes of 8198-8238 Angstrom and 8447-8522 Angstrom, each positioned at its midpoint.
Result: -0.03 mag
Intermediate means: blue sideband 4.95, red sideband 4.77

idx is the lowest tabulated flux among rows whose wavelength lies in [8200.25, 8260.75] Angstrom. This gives 4.728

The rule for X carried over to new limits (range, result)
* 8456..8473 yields 4.73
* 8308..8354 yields 4.85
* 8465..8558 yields 4.69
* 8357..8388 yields 4.93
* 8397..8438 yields 4.85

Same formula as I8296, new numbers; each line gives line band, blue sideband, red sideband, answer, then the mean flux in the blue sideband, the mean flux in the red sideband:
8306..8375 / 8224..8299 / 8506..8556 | 0.6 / 5.02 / 4.65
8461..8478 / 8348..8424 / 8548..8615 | 0.3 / 4.88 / 4.7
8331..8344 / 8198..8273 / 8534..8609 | 0.3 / 4.98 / 4.66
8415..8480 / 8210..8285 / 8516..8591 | -0.3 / 5.01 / 4.68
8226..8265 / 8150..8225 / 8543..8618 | -0.1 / 5.04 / 4.66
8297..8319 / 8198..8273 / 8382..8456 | -0.1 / 4.98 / 4.88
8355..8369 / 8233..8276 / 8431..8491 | 0.1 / 5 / 4.81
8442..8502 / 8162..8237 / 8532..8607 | -0.6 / 5.01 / 4.66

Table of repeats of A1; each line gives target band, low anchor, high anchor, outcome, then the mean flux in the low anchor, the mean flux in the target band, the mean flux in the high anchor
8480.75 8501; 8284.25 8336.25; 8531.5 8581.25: -0.5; 4.92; 4.83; 4.63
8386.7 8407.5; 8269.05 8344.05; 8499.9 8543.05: -0.2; 4.95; 4.9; 4.73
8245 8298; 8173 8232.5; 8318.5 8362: -1.1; 5.01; 5.02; 4.82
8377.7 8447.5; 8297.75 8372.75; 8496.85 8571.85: -1.2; 4.87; 4.88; 4.68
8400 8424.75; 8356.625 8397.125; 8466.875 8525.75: 0.3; 4.93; 4.81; 4.76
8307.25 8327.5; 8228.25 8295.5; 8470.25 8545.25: 0.1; 5.02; 4.93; 4.75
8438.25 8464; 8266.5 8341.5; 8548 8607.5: -0.2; 4.95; 4.85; 4.7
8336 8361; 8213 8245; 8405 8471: 0.3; 5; 4.84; 4.82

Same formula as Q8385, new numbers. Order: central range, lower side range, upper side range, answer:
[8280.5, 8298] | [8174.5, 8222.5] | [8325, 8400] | -0.03 mag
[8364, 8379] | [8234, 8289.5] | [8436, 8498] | -0.01 mag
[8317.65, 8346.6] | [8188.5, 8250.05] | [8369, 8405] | 0.04 mag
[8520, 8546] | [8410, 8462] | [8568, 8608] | 0.02 mag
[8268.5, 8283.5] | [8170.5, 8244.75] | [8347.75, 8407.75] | -0.03 mag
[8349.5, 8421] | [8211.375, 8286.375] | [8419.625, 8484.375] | 0.00 mag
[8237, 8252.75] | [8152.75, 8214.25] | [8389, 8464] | -0.02 mag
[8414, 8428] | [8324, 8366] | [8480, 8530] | -0.02 mag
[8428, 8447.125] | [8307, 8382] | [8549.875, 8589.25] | -0.01 mag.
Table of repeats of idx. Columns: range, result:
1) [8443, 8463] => 4.757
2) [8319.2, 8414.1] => 4.641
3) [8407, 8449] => 4.709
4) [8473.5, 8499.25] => 4.663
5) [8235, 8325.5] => 4.743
